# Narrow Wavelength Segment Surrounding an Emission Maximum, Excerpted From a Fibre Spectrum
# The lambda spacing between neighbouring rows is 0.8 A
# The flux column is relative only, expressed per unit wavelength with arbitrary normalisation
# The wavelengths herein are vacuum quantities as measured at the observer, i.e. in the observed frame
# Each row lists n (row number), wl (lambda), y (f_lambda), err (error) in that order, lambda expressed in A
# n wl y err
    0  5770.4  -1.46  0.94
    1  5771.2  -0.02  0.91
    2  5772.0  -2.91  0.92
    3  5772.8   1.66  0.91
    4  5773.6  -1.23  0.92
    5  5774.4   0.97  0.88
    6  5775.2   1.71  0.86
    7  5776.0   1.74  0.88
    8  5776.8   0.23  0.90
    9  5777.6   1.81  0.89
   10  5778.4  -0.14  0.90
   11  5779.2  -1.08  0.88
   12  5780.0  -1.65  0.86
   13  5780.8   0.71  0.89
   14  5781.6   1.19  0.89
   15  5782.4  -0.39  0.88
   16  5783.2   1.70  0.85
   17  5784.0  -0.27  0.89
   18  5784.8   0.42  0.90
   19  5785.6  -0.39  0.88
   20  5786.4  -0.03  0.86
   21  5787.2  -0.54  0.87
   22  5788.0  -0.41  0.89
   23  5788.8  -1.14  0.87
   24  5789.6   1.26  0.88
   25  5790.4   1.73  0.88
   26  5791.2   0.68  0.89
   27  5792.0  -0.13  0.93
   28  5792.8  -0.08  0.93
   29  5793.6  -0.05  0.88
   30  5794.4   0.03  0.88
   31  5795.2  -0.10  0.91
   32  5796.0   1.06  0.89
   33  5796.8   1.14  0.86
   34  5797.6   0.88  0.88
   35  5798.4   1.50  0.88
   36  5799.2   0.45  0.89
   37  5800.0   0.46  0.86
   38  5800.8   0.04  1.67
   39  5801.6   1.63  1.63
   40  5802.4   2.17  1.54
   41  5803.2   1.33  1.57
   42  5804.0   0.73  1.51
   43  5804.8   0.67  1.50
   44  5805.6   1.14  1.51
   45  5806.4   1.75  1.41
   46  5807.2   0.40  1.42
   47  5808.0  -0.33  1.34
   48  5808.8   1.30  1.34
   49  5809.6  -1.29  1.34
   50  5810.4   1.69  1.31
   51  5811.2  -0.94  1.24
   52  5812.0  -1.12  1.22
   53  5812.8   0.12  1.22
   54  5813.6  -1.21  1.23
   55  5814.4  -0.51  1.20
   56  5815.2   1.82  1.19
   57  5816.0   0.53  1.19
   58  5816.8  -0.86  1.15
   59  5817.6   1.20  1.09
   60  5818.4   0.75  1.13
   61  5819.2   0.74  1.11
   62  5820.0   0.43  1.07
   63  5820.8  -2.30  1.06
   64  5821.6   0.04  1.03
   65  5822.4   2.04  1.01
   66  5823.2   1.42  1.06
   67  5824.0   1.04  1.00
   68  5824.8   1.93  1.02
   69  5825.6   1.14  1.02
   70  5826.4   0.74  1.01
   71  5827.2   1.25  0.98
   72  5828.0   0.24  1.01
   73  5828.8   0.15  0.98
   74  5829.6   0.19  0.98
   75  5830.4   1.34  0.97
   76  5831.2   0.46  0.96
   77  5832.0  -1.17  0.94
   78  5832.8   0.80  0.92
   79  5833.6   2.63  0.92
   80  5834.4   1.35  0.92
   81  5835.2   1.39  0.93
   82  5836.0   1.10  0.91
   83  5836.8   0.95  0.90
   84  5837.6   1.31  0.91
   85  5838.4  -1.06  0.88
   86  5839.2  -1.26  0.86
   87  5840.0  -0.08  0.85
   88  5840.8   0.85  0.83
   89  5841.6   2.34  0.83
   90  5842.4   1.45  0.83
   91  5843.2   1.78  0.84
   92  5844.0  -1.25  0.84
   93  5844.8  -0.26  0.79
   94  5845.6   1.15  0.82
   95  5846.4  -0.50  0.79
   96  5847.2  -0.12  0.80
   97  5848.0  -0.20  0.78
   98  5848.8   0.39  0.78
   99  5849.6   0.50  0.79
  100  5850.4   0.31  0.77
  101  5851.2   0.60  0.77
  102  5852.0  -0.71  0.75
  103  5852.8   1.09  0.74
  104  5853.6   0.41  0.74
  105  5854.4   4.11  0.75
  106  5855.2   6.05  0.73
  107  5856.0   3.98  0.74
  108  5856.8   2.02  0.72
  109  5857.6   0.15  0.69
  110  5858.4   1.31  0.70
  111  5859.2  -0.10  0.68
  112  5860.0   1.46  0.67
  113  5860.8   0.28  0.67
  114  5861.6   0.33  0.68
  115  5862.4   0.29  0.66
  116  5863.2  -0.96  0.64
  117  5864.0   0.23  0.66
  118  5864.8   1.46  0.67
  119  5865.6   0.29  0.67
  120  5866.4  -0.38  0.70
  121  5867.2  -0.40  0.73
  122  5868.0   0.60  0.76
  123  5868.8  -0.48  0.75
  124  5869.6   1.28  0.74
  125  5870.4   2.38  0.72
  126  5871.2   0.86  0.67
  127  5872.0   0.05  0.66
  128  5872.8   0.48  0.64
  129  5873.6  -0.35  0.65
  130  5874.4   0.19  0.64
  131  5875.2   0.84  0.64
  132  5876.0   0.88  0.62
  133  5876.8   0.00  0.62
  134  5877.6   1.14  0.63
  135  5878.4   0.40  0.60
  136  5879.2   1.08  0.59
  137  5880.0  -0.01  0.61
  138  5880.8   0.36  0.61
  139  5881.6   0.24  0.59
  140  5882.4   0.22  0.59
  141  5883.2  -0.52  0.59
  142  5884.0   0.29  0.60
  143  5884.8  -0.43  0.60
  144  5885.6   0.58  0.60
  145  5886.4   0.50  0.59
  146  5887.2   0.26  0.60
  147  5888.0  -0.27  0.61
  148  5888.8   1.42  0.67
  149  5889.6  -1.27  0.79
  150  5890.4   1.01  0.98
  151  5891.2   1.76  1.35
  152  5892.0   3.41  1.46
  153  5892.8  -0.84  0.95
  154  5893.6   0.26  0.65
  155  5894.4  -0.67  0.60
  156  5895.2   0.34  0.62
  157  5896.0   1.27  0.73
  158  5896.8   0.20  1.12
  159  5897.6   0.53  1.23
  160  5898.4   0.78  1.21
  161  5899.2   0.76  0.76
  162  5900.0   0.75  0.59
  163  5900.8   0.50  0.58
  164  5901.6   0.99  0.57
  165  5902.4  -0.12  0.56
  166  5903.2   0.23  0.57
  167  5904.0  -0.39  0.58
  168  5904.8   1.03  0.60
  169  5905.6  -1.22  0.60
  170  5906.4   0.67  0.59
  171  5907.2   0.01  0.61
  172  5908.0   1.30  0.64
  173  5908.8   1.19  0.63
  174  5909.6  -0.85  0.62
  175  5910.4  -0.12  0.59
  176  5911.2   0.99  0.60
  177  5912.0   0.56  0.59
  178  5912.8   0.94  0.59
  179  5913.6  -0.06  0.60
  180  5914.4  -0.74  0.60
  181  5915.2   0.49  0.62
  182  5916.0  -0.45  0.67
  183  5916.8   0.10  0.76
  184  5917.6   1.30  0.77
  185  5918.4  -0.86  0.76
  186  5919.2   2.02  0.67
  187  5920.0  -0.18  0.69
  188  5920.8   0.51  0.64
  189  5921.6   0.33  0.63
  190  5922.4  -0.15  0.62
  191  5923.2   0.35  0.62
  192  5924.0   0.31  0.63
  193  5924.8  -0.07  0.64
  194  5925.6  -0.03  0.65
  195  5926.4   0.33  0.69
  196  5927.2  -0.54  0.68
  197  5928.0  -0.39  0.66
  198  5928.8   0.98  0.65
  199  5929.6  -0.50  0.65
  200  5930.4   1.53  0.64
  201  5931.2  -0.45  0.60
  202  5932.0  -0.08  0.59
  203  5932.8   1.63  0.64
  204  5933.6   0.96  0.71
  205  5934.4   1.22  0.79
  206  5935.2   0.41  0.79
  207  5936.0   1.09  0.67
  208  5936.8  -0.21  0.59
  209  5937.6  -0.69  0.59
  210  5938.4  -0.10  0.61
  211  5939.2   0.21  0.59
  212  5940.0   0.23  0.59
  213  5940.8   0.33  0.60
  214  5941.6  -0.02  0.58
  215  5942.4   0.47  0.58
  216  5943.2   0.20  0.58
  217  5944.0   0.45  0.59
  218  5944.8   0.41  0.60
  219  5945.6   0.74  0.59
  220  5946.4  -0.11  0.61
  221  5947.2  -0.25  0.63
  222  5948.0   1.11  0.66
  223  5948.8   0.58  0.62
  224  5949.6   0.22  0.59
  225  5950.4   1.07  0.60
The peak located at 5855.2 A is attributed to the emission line H-beta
